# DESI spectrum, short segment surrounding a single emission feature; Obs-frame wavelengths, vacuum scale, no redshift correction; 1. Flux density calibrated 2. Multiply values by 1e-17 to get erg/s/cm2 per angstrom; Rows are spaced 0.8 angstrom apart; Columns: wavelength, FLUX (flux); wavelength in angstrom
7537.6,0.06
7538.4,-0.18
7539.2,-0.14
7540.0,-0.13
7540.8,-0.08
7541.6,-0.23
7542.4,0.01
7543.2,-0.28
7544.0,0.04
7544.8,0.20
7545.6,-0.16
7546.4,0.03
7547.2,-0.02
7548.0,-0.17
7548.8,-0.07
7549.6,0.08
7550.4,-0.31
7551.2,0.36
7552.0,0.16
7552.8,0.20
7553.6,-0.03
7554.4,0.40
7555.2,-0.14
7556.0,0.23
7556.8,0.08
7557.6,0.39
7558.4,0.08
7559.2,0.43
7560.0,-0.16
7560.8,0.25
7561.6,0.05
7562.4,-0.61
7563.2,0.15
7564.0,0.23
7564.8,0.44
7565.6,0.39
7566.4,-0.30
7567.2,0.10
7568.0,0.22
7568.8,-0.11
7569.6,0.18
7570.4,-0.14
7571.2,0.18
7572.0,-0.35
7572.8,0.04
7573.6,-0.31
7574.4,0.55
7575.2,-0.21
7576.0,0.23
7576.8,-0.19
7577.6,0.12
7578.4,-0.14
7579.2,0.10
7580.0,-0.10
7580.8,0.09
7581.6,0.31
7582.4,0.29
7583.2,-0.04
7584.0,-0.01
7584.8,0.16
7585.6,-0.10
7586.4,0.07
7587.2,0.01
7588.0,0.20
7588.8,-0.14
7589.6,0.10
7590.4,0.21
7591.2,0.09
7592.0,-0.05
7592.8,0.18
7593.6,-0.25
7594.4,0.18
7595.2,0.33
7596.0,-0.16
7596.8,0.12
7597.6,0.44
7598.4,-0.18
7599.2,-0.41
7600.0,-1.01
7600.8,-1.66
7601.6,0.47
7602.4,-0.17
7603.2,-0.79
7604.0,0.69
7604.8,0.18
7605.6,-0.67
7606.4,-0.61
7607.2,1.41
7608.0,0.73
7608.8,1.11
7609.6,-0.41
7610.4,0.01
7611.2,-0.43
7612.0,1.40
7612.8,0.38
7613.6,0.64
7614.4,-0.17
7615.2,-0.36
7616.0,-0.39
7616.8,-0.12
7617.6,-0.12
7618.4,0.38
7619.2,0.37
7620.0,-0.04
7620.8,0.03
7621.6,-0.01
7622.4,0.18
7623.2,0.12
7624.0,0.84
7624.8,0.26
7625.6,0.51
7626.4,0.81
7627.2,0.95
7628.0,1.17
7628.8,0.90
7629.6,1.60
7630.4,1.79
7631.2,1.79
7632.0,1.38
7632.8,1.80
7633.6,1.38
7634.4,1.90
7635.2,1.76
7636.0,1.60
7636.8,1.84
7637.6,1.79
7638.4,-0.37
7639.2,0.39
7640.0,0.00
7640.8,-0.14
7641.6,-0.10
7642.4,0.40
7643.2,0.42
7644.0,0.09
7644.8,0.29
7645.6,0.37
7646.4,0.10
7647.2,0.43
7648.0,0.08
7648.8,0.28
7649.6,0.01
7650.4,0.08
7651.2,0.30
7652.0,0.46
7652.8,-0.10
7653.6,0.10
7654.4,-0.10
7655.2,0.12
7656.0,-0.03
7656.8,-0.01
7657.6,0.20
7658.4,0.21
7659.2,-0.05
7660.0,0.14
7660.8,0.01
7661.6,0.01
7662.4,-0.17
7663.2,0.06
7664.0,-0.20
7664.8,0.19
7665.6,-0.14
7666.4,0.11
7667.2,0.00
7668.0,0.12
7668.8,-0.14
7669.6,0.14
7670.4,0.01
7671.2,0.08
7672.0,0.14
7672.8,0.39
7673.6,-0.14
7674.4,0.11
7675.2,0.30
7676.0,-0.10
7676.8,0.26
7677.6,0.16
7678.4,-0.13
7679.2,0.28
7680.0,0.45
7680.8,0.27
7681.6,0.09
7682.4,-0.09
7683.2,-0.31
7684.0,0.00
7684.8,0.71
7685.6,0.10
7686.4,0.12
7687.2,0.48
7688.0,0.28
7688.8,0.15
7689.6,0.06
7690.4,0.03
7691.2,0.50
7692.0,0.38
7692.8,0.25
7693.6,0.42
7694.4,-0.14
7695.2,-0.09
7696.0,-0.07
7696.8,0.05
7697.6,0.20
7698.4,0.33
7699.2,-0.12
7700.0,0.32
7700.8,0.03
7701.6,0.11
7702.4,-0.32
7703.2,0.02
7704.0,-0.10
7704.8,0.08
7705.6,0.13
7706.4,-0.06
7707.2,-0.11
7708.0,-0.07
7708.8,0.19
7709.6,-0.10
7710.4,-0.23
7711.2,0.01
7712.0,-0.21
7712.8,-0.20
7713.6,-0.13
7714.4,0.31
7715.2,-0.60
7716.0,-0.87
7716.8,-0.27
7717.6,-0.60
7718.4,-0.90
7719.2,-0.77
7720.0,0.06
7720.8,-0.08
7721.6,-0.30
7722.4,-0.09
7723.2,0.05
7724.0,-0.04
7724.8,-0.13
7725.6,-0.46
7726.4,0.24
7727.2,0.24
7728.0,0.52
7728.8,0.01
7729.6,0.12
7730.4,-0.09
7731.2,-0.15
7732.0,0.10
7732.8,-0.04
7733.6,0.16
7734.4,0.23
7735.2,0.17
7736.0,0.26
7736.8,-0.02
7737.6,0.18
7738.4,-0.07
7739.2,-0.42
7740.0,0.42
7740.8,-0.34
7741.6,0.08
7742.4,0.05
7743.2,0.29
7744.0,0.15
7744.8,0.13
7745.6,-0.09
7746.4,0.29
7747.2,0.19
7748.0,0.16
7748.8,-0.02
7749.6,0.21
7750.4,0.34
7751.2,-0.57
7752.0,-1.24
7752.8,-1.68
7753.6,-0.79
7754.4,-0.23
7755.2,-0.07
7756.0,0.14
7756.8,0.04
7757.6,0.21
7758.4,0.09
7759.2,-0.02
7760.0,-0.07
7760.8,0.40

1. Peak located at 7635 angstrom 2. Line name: [O II]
